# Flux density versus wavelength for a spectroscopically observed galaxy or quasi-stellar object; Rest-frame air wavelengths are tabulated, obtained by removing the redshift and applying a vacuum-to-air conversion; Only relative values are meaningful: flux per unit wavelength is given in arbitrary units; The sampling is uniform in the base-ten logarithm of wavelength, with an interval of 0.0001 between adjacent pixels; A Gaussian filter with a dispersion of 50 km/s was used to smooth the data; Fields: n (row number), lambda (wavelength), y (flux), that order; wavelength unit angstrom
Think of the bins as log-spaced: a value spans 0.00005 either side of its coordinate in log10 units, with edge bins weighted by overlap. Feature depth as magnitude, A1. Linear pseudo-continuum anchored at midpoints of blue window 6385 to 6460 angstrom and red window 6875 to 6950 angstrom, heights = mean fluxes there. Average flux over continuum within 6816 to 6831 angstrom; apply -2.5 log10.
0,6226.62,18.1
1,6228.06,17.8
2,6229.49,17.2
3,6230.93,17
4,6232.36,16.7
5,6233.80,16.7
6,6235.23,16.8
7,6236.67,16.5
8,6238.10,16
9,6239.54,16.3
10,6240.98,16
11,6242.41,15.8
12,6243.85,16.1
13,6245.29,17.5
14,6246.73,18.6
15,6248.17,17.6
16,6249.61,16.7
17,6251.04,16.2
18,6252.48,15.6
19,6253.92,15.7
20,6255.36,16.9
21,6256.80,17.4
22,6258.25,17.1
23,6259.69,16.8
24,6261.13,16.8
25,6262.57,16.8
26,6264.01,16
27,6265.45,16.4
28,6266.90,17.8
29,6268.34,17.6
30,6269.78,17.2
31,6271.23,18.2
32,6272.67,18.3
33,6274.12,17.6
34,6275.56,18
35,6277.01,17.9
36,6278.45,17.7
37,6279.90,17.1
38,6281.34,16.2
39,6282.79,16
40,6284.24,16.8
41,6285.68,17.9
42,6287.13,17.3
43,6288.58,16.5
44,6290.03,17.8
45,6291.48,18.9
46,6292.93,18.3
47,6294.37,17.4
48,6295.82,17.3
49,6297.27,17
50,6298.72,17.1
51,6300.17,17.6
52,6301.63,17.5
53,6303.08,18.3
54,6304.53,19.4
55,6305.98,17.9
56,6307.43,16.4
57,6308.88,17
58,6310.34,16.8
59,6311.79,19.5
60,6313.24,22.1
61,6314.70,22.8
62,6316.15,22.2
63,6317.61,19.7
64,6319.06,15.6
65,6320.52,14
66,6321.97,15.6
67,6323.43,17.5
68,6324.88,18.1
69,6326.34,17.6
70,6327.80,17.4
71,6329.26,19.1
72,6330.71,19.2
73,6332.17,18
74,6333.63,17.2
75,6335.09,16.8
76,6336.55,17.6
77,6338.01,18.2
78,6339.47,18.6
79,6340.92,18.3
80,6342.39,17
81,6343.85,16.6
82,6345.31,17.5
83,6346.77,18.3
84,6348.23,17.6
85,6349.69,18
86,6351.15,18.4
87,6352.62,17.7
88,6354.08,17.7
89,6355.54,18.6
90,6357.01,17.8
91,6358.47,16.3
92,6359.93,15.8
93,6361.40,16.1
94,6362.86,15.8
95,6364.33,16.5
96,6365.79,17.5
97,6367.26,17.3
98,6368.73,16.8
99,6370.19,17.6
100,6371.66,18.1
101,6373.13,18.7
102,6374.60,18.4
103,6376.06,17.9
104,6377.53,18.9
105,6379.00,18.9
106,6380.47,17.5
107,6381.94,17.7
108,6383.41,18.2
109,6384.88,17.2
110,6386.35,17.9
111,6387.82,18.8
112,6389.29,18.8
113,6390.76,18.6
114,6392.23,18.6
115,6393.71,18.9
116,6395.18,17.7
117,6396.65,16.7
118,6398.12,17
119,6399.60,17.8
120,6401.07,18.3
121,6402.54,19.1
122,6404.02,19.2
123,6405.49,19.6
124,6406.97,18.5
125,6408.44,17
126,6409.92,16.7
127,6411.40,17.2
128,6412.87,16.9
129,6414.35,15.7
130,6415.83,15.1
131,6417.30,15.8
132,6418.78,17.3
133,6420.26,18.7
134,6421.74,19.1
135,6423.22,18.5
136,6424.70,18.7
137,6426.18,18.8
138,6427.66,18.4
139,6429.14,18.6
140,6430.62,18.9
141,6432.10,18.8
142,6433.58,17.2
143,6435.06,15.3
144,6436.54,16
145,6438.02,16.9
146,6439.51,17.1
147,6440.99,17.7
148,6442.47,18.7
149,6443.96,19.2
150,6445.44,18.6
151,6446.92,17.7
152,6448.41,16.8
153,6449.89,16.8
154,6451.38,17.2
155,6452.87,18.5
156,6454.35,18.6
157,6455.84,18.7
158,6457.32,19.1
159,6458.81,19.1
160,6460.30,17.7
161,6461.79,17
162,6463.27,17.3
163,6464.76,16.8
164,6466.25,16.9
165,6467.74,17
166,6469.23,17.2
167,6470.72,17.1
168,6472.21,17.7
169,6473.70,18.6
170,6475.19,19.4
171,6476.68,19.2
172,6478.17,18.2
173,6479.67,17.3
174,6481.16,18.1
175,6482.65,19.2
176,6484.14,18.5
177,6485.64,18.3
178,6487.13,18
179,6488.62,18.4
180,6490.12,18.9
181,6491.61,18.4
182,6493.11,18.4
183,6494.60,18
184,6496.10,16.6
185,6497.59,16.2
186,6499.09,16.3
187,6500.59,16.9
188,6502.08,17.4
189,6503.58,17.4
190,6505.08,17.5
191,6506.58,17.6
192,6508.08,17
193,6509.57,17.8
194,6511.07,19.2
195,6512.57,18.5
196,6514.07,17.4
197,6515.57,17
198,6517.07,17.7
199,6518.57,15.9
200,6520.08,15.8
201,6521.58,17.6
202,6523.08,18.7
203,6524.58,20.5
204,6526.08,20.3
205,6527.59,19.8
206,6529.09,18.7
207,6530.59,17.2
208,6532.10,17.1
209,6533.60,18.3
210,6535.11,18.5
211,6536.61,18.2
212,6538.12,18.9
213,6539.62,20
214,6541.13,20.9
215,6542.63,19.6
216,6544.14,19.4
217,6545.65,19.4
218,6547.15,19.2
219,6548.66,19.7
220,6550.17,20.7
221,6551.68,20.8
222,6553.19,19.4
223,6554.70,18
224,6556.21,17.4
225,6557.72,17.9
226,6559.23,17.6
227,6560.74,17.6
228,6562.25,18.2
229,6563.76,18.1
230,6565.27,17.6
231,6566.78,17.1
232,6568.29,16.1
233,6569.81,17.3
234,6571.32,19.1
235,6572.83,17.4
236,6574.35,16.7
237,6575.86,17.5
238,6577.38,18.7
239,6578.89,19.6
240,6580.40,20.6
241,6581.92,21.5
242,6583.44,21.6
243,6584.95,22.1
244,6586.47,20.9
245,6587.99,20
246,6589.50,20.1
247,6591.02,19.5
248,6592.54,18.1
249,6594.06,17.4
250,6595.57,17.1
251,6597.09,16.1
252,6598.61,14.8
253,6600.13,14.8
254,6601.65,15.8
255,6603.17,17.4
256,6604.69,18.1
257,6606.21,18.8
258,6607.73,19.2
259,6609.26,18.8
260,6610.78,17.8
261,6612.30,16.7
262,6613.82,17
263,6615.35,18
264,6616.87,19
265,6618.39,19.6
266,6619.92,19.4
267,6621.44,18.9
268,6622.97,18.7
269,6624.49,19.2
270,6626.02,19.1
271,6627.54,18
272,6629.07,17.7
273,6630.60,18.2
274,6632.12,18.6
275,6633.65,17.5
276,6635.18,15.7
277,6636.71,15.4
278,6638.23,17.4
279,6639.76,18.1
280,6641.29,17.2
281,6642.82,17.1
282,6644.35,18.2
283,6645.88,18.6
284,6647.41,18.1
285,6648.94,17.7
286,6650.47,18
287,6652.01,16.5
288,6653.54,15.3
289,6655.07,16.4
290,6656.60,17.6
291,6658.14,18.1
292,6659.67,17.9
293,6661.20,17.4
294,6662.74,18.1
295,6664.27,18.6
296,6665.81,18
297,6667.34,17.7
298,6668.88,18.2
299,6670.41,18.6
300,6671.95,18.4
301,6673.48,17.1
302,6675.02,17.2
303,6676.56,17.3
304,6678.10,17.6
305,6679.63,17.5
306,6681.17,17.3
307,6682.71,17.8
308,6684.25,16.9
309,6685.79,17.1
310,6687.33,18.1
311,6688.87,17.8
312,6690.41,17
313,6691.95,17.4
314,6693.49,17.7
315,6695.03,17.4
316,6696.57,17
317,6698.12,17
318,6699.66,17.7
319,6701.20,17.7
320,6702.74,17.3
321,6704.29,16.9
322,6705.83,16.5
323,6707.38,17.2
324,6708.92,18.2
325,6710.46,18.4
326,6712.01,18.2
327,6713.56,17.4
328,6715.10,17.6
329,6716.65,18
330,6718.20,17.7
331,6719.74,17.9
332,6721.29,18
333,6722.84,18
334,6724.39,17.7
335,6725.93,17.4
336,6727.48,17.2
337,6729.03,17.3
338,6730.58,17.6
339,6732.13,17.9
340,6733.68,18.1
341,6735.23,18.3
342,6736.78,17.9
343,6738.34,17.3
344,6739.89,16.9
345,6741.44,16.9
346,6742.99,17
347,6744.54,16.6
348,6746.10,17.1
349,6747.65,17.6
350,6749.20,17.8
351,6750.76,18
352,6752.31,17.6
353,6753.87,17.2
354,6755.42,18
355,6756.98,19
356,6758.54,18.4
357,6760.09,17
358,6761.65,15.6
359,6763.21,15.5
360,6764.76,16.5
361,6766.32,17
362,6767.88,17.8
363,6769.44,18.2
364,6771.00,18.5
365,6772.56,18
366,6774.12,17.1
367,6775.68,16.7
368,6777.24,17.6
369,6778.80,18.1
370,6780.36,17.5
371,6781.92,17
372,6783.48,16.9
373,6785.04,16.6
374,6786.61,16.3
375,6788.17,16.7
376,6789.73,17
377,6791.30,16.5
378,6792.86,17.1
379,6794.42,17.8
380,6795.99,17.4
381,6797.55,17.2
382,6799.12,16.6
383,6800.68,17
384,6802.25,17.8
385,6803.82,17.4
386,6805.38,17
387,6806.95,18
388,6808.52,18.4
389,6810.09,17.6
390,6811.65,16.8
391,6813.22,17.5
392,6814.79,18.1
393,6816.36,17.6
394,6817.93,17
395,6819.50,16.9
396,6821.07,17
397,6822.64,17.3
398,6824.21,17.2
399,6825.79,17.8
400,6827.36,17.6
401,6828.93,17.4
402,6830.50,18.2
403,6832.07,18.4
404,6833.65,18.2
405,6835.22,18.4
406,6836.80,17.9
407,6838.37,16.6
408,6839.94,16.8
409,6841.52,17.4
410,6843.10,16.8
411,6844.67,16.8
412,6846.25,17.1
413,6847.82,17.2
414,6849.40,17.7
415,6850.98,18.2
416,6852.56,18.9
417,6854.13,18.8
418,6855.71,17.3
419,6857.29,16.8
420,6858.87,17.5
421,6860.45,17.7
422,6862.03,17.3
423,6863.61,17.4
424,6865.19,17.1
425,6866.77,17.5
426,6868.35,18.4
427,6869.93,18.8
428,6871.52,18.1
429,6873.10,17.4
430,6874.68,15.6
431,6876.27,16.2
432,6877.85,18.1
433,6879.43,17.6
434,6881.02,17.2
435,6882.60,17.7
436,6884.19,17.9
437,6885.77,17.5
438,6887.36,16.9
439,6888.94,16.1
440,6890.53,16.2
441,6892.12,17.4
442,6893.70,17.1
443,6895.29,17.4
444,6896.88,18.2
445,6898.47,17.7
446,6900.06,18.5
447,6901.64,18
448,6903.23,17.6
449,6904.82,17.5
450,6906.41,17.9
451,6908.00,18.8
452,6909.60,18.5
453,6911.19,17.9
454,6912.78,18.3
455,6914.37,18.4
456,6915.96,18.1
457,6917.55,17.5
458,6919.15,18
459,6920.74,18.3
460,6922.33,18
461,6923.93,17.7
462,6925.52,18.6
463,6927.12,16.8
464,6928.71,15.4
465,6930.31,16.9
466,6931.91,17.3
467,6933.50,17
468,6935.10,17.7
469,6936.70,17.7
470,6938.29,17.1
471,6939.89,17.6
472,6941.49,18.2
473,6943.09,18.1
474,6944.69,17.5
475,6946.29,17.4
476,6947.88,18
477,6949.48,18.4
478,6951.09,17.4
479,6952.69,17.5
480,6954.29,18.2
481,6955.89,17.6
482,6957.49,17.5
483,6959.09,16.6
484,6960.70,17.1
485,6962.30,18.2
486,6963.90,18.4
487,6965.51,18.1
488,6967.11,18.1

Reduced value 0.02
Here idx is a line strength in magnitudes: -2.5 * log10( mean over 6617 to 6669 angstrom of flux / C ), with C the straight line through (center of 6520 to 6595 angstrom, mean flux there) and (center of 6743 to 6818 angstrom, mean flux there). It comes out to 0.03 mag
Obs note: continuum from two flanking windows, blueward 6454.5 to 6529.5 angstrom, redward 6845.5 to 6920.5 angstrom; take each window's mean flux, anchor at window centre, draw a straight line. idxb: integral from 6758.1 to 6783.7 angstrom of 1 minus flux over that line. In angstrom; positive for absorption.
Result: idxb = 0.7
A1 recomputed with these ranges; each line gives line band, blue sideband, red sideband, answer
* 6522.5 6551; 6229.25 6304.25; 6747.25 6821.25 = -0.12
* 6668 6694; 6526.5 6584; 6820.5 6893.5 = 0.04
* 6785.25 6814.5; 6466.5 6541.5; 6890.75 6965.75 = 0.04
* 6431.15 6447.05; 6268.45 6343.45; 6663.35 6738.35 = 0.01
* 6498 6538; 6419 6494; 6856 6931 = 0.01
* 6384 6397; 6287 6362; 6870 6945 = -0.02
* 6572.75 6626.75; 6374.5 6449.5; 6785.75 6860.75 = -0.05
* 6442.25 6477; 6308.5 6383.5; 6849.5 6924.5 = -0.01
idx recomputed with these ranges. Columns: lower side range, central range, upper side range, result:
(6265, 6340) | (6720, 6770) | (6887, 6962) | 0.014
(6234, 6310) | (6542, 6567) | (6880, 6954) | -0.082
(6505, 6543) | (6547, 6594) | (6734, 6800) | -0.045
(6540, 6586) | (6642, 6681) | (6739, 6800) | 0.029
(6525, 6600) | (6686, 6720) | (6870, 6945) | 0.043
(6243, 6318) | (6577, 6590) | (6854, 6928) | -0.171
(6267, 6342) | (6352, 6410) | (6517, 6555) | 0.022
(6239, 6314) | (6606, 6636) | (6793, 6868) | -0.051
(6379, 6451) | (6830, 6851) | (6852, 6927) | 0.011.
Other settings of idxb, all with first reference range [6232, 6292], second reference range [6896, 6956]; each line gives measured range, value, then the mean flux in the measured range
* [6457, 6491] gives -1.6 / 18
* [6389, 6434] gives -2.0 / 17.9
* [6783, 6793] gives 0.5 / 16.7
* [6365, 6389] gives -1.2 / 18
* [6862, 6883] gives 0.3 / 17.5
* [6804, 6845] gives 0.4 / 17.5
